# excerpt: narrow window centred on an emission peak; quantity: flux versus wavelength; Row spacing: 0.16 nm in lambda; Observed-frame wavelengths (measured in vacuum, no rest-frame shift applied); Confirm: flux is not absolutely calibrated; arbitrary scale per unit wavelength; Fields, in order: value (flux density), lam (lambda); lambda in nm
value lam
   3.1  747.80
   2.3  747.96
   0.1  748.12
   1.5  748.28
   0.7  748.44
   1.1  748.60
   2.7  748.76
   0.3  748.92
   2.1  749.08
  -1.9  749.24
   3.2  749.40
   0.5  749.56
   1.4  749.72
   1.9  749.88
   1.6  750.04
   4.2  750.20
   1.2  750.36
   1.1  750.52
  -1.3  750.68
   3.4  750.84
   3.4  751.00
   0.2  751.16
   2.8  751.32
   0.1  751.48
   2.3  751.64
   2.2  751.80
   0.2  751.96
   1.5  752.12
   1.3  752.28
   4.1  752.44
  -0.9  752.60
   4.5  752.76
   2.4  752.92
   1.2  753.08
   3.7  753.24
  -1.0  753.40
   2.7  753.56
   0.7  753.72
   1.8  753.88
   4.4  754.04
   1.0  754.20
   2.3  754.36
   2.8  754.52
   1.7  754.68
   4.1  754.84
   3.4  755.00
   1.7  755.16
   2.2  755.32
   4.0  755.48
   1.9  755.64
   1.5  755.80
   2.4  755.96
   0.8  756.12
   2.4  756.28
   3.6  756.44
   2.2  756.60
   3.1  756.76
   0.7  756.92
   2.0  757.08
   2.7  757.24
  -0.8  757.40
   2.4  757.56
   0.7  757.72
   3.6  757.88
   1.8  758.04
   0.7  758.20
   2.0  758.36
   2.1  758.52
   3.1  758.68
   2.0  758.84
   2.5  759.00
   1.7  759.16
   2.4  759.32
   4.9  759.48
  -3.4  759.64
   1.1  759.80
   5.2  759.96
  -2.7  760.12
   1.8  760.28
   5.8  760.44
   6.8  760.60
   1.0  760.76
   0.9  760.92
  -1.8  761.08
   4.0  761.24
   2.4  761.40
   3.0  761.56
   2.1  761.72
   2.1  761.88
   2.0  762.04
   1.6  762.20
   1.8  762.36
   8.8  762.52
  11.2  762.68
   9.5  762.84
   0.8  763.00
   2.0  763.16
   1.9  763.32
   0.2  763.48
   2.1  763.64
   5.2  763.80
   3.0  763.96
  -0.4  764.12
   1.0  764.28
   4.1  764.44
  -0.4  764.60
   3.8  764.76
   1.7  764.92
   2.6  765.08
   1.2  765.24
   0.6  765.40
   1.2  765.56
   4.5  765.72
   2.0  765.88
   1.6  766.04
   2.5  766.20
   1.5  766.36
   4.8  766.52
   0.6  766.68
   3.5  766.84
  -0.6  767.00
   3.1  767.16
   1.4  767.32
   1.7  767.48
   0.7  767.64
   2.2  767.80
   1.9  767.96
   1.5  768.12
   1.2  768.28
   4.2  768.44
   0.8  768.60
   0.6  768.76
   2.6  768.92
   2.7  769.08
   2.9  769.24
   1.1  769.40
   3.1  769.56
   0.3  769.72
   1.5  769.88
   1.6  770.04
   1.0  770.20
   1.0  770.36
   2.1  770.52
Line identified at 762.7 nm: H-beta 4861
